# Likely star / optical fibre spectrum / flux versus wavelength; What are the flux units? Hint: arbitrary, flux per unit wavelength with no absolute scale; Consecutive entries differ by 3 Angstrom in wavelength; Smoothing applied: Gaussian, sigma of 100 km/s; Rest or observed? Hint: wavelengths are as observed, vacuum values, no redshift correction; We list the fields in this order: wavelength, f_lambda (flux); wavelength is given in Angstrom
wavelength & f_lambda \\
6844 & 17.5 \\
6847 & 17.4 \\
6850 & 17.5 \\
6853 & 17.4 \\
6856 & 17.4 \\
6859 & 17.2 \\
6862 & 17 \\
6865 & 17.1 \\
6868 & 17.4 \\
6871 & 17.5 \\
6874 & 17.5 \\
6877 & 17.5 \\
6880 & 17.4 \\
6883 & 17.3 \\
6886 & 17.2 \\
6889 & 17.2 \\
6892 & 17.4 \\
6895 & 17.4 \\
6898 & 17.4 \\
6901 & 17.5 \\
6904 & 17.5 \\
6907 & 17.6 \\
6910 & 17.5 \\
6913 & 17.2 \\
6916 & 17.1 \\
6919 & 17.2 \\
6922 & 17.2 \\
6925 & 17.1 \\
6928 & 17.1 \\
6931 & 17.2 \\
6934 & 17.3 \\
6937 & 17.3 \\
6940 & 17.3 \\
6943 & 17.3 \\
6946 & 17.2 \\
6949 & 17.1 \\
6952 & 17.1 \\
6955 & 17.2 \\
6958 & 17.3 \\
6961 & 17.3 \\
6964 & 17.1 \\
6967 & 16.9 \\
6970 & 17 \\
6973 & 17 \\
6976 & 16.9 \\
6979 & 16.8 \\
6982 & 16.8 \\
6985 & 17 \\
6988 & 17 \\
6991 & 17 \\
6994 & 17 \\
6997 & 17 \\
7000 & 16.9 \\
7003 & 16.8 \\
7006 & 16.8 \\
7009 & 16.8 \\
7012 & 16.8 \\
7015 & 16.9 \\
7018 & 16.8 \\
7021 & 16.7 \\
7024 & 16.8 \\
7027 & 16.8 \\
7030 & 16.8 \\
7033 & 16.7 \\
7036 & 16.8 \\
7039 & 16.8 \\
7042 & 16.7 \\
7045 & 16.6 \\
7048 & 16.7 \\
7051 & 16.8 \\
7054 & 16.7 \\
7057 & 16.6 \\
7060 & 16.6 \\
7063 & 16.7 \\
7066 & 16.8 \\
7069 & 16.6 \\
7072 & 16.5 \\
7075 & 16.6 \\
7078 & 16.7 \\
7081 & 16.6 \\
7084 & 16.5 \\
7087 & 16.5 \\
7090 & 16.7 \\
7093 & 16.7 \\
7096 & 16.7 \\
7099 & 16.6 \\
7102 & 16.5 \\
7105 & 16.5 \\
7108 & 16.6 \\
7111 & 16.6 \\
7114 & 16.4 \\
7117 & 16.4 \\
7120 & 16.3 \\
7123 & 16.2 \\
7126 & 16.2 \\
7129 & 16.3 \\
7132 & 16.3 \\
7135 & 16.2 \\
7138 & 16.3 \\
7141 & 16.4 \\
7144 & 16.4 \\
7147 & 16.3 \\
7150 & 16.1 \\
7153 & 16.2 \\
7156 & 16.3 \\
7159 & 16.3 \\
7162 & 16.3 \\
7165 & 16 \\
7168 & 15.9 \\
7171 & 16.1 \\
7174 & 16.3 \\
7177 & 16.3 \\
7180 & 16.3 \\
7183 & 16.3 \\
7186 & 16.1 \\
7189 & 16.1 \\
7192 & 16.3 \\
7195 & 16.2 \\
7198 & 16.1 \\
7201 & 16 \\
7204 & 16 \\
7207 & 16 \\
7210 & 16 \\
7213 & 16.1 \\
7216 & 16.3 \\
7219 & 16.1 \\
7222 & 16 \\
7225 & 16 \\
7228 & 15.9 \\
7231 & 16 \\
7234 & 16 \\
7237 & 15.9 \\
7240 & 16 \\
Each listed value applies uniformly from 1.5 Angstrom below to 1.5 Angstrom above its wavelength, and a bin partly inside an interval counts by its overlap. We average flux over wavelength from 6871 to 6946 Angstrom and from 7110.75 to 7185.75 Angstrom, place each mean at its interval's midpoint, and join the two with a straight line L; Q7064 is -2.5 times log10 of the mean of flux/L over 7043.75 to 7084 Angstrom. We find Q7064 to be 0.00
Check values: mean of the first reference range 17.3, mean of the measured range 16.6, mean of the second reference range 16.3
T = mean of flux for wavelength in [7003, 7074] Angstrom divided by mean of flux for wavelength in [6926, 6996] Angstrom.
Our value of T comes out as 1.0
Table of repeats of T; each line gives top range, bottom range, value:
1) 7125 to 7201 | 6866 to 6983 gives 0.94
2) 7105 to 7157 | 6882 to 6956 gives 0.95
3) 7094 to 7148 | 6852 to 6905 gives 0.95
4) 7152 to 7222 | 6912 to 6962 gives 0.94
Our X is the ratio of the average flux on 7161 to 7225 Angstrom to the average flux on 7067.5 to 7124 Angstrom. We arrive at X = 0.98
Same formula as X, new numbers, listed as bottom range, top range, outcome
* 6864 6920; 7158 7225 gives 0.93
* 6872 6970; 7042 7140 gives 0.96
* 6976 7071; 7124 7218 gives 0.96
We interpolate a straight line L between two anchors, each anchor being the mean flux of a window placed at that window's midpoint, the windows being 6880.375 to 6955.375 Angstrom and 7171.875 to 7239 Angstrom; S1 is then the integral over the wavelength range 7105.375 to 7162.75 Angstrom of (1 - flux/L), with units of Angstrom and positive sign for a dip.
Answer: 0.2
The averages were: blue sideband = 17.3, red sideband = 16.1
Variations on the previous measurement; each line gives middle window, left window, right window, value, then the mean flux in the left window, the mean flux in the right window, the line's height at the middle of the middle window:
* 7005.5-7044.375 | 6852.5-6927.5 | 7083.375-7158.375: 0.02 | 17.3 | 16.4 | 16.8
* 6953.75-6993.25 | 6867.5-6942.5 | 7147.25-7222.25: 0.05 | 17.3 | 16.2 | 17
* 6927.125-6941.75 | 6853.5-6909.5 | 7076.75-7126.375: -0.07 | 17.4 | 16.5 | 17.2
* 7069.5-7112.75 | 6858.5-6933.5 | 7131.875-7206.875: -0.20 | 17.3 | 16.2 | 16.5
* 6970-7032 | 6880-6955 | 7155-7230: 0.22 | 17.3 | 16.1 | 16.9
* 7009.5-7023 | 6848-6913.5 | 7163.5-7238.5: 0.02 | 17.4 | 16.1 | 16.8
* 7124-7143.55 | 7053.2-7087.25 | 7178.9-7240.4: 0.10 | 16.6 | 16.1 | 16.4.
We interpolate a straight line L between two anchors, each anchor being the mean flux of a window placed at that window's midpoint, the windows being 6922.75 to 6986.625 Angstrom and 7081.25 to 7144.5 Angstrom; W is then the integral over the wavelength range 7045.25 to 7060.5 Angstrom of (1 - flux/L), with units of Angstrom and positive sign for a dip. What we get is 0.0 Angstrom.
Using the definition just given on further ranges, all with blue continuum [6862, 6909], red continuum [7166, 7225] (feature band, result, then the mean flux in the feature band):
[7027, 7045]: 0.0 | 16.8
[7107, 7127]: 0.1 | 16.4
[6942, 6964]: -0.1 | 17.2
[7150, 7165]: 0.0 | 16.2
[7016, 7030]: 0.0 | 16.8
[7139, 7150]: 0.0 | 16.3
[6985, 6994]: 0.0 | 17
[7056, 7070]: 0.0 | 16.7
